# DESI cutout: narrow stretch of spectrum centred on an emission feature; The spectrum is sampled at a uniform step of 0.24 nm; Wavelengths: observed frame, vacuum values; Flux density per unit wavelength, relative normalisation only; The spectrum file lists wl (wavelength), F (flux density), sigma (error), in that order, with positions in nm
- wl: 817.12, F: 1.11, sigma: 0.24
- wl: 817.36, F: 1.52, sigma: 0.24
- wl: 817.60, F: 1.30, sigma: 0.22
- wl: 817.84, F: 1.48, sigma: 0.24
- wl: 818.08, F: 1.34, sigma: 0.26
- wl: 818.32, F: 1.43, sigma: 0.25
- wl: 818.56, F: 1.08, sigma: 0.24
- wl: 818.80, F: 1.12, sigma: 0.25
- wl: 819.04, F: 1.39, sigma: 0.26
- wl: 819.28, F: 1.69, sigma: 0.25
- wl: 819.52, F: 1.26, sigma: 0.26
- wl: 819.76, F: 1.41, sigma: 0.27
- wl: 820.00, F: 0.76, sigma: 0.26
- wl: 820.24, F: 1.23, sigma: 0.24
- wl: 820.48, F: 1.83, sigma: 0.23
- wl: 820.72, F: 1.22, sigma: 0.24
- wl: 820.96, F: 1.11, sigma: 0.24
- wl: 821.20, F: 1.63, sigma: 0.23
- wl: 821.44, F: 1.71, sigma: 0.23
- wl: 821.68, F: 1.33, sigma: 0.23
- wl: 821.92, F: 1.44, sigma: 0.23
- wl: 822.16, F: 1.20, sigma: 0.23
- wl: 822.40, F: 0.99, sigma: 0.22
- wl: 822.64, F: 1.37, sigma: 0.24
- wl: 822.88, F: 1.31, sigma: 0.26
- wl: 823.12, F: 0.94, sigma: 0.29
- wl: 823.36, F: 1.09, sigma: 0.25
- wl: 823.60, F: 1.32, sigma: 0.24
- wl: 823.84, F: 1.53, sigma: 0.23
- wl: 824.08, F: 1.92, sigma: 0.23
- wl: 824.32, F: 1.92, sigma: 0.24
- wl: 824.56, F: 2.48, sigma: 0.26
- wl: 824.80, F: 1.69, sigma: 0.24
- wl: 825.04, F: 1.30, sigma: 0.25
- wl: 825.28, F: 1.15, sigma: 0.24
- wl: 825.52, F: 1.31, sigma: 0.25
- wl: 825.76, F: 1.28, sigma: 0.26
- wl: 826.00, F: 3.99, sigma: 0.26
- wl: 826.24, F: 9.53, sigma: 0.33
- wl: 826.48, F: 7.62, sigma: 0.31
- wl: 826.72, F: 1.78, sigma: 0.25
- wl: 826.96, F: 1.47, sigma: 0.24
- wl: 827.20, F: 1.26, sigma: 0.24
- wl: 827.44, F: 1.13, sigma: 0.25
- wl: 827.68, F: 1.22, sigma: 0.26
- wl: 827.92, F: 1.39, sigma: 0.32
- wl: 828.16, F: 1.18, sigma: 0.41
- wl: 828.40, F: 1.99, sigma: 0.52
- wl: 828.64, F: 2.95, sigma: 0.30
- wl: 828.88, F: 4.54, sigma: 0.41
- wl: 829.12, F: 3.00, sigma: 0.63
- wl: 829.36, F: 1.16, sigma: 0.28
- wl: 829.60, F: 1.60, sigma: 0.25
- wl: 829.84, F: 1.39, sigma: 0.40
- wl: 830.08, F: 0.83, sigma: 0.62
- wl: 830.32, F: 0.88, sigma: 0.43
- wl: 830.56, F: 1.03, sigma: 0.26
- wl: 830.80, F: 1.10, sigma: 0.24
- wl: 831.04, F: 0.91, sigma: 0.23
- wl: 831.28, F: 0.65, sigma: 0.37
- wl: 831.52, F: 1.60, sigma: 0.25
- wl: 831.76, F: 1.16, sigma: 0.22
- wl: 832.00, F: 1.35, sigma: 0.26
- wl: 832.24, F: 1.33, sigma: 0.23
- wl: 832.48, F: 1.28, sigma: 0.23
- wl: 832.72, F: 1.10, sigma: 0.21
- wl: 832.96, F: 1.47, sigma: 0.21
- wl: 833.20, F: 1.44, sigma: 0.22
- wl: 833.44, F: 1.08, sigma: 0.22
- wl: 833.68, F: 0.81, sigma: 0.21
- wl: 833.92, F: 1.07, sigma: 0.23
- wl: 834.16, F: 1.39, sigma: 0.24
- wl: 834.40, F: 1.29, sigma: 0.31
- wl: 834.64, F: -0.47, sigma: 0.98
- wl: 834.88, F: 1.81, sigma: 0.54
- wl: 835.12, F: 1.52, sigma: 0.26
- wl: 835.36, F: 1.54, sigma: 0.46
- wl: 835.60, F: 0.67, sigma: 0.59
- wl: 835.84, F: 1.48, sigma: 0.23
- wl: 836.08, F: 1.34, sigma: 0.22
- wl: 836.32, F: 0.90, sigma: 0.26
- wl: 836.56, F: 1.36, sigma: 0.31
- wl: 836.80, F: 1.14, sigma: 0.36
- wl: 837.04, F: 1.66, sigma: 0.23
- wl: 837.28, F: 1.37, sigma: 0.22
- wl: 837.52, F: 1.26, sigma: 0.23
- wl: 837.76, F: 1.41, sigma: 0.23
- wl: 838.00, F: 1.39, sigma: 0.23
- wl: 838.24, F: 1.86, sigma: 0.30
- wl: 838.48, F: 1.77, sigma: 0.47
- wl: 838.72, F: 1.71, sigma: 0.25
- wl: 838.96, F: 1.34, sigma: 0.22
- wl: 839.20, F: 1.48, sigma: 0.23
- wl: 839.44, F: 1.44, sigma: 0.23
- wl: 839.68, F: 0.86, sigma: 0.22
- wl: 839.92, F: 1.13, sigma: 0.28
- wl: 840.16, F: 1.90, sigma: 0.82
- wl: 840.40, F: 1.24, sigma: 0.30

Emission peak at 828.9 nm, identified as [N II] 6583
